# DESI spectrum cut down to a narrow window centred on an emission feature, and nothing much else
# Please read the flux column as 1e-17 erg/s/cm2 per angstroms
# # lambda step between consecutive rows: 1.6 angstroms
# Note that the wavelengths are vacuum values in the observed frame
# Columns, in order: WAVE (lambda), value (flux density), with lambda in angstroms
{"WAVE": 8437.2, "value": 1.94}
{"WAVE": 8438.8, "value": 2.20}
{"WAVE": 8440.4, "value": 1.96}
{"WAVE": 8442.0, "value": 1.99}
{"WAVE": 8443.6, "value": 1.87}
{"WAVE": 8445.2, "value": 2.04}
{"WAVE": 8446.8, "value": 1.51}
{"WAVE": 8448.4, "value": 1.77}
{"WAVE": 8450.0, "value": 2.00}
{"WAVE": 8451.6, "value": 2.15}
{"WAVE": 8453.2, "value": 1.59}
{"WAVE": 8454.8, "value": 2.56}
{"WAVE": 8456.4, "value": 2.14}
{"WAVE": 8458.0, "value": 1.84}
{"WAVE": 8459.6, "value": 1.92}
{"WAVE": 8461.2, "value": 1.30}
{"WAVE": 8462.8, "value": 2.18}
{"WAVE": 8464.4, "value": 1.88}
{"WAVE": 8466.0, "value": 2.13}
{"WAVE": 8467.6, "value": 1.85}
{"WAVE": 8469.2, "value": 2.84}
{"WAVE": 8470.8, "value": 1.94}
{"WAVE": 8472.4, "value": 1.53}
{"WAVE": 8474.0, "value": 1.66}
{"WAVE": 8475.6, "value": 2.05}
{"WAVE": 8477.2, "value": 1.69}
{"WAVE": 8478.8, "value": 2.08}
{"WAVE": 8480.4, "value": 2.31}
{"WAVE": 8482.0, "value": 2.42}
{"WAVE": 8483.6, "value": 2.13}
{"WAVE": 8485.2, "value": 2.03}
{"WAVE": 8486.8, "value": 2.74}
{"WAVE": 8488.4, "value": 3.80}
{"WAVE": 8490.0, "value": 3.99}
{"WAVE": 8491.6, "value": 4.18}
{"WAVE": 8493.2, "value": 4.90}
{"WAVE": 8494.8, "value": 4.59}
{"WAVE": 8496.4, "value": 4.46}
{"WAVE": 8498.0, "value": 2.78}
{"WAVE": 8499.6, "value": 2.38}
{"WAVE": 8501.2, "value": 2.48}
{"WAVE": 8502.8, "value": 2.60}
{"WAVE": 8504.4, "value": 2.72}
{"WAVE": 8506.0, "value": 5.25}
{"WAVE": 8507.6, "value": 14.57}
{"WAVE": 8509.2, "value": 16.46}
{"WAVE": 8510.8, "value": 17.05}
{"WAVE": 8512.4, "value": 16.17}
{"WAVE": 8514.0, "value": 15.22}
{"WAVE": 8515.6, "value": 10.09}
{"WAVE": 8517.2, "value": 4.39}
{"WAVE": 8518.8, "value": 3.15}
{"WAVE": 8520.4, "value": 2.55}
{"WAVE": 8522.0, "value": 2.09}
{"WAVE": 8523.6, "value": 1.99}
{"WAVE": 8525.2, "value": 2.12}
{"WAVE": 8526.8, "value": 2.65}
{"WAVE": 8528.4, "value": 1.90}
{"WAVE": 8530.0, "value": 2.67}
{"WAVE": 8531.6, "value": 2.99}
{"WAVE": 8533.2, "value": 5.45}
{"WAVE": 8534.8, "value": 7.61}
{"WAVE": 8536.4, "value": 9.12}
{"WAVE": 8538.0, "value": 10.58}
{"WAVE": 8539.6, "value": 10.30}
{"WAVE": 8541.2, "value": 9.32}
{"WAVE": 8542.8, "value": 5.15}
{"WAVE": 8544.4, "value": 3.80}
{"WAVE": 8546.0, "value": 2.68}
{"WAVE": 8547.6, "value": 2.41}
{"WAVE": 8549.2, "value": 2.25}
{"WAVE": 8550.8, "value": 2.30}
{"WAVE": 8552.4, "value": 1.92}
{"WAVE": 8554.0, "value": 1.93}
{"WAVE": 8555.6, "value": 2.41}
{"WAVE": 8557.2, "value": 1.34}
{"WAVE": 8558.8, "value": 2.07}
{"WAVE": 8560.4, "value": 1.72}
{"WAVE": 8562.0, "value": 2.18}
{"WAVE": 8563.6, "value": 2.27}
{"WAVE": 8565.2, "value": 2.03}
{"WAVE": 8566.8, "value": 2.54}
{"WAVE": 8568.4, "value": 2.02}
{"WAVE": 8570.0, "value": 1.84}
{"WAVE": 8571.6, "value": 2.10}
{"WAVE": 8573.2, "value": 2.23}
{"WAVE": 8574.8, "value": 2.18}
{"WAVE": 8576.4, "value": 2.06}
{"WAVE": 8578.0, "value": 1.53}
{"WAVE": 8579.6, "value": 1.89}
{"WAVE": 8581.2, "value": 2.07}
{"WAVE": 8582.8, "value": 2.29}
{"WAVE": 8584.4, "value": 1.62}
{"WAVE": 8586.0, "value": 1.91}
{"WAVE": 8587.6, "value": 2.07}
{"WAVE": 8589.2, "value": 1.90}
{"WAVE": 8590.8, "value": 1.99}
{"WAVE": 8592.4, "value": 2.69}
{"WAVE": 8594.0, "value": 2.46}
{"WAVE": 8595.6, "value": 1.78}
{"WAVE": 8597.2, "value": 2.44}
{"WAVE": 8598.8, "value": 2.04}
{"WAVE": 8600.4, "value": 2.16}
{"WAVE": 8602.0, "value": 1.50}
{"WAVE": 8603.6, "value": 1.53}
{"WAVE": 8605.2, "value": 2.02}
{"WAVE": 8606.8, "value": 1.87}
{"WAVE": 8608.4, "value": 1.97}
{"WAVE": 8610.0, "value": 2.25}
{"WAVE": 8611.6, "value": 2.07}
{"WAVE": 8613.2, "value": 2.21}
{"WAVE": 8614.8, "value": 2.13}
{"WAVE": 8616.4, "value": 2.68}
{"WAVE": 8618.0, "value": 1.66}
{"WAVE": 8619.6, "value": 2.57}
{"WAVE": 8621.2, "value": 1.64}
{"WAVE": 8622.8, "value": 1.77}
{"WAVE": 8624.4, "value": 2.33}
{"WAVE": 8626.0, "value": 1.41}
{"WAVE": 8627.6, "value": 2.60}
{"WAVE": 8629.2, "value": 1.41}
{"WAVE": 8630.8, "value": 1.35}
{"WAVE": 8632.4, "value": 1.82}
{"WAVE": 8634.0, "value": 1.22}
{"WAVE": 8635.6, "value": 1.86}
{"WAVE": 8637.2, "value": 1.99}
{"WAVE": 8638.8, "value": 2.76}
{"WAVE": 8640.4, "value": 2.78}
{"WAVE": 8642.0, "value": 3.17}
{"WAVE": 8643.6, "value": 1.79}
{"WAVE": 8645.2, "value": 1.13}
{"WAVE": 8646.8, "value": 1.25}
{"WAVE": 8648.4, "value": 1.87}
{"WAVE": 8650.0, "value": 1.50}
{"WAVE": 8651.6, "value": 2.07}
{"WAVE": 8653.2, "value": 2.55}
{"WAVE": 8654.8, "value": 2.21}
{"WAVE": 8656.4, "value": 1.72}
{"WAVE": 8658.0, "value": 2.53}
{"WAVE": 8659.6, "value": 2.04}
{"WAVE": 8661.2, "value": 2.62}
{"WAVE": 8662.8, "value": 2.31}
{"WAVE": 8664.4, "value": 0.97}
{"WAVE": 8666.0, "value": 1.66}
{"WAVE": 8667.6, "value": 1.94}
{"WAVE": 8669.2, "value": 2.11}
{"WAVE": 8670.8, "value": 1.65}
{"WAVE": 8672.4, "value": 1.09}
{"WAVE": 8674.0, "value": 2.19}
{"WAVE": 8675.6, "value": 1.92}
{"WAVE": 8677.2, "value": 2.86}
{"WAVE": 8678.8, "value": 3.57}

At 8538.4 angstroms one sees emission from [N II]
